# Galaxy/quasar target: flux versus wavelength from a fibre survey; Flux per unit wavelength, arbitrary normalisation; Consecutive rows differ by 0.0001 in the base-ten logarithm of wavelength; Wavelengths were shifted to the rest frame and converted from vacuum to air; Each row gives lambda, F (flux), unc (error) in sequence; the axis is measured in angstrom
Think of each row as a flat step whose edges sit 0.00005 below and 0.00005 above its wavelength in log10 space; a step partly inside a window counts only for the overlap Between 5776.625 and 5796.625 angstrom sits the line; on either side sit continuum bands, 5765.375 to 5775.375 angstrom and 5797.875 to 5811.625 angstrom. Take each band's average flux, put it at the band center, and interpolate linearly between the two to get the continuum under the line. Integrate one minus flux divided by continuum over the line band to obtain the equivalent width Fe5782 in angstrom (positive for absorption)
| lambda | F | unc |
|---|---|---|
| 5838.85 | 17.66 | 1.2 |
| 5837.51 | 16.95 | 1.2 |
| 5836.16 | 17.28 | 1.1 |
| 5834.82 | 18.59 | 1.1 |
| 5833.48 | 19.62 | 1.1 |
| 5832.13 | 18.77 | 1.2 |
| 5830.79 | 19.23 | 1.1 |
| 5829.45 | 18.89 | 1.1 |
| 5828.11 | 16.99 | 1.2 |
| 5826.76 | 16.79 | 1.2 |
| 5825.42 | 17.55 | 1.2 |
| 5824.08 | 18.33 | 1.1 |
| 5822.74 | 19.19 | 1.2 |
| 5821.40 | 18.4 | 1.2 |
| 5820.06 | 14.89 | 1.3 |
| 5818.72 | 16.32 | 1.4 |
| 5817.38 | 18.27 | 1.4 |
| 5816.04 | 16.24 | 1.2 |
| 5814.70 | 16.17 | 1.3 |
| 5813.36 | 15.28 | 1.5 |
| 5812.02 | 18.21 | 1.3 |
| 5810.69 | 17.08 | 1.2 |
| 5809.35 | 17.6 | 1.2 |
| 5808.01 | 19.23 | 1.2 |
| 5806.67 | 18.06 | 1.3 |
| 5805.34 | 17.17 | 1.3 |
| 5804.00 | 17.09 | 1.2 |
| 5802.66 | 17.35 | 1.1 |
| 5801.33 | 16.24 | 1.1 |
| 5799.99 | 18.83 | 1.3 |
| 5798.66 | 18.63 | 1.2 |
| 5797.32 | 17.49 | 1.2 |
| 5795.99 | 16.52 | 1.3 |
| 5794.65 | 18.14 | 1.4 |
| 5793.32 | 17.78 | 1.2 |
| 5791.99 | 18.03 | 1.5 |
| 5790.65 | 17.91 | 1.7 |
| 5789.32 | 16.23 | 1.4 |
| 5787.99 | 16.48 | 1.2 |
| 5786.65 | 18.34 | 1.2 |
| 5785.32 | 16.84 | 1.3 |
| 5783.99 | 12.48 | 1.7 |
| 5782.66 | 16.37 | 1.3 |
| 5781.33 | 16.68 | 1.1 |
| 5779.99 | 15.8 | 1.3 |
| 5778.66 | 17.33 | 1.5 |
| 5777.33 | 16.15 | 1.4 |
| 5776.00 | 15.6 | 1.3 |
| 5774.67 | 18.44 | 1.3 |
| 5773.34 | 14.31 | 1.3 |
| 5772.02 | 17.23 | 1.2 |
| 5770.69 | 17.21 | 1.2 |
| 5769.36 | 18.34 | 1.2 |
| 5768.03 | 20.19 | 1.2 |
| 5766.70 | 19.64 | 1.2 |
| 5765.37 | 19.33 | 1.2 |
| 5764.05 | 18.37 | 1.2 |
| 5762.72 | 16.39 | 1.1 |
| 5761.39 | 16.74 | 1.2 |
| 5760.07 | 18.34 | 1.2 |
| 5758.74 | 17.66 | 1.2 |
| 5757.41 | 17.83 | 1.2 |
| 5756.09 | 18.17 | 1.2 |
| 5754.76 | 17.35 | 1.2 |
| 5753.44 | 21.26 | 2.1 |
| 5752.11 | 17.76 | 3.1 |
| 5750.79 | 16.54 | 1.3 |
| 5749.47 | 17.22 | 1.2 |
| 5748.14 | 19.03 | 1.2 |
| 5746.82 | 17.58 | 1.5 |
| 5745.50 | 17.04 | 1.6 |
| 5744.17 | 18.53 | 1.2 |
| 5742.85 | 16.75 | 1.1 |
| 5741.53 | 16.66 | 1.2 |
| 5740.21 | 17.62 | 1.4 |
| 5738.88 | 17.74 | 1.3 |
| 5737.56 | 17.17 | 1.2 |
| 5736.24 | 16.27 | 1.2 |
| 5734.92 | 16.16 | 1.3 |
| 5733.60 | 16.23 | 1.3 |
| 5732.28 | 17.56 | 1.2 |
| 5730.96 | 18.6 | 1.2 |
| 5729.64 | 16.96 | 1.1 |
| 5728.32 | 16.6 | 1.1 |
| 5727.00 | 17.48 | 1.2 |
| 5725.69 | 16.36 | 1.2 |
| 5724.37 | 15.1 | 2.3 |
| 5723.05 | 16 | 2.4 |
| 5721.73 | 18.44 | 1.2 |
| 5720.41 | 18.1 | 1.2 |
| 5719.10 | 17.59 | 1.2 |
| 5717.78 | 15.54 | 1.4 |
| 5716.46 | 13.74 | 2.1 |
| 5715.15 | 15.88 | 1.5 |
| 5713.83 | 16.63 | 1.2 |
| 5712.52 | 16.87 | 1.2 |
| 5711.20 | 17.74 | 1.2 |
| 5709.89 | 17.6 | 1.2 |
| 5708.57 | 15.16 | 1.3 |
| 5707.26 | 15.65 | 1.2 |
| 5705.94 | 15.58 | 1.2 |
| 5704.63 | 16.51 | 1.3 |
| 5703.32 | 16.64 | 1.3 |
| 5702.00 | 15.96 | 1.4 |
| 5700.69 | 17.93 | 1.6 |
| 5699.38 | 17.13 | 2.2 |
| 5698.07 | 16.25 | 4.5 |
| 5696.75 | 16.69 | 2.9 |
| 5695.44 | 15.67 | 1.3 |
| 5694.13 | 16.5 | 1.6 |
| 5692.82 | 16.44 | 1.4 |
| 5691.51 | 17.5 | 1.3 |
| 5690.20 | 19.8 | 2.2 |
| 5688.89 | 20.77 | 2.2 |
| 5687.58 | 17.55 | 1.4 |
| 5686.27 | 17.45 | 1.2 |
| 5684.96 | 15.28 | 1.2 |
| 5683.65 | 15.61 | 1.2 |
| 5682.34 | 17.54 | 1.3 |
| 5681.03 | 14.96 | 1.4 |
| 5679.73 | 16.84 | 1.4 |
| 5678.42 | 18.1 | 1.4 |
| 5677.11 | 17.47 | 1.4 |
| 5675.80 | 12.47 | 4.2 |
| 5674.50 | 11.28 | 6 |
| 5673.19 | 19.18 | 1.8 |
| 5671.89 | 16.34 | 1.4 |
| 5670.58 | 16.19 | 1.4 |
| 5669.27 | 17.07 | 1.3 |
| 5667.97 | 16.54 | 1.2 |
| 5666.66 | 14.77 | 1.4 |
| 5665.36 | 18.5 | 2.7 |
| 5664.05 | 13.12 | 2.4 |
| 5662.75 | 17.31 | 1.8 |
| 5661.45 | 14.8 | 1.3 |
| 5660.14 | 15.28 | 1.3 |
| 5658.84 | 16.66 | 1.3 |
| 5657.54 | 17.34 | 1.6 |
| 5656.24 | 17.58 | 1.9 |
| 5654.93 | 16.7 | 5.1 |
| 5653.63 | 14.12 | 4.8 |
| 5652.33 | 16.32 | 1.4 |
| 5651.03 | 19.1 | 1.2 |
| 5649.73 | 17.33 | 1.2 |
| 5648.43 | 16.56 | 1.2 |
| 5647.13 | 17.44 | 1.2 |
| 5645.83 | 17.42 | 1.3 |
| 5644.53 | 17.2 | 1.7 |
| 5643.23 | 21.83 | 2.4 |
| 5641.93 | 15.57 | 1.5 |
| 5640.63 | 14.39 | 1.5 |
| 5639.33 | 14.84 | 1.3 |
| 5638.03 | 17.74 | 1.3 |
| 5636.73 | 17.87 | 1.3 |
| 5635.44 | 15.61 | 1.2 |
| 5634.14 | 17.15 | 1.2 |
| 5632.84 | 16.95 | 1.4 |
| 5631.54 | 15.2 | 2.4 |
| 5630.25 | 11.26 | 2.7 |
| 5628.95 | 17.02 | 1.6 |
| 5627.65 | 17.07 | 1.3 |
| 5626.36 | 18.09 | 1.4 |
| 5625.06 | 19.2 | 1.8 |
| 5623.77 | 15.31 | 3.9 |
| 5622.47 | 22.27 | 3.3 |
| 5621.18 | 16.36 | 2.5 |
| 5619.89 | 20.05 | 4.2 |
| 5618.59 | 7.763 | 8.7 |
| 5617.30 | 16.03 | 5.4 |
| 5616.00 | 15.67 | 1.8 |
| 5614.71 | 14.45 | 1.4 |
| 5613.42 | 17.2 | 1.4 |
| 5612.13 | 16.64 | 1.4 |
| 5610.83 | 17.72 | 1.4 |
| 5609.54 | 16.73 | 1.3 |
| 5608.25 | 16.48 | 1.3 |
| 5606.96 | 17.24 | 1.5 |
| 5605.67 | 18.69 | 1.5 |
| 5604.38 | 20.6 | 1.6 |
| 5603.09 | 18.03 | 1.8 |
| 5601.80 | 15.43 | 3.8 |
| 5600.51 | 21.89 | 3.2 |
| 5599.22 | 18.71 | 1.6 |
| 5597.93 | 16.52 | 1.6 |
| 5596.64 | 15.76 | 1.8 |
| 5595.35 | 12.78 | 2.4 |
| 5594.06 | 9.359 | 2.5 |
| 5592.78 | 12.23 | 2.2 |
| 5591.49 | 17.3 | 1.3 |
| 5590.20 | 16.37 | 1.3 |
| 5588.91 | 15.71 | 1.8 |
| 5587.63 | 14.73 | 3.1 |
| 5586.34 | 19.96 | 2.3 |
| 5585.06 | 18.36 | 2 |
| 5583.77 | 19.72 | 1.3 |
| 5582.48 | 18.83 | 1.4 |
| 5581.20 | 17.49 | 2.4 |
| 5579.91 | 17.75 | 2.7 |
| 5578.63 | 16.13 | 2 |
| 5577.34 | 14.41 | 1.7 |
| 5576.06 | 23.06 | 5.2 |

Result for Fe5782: 1.3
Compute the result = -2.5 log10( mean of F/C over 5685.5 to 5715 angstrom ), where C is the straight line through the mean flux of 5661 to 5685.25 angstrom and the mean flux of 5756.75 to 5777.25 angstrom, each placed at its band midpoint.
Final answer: -0.033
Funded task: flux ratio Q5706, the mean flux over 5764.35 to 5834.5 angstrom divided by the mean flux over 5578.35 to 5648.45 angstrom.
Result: 1.04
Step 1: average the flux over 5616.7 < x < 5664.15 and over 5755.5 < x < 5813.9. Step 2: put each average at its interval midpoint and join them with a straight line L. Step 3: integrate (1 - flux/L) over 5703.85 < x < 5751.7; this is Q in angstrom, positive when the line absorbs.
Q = 0.6 angstrom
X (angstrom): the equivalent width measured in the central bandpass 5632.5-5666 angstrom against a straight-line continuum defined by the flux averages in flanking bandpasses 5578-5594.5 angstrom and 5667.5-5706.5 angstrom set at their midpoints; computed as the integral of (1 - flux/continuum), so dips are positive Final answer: -0.2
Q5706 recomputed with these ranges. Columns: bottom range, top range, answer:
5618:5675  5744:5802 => 1.06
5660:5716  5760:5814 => 1.05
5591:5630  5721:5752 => 1.03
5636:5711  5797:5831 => 1.05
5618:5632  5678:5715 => 1.03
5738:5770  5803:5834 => 0.98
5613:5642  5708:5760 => 1.06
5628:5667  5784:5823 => 1.05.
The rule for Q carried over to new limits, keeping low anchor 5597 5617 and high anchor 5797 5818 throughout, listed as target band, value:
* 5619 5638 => 0.4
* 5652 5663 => 0.8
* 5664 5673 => 0.5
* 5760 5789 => 0.6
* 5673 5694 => 0.9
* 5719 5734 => 0.3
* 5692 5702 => 0.5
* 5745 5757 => -0.4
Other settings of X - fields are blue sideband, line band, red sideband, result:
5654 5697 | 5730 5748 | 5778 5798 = -0.6 angstrom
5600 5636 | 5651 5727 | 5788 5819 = 2.5 angstrom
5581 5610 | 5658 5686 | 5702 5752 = 1.4 angstrom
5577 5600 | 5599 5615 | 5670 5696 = -1.3 angstrom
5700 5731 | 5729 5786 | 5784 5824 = -1.4 angstrom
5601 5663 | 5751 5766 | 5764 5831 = -0.8 angstrom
